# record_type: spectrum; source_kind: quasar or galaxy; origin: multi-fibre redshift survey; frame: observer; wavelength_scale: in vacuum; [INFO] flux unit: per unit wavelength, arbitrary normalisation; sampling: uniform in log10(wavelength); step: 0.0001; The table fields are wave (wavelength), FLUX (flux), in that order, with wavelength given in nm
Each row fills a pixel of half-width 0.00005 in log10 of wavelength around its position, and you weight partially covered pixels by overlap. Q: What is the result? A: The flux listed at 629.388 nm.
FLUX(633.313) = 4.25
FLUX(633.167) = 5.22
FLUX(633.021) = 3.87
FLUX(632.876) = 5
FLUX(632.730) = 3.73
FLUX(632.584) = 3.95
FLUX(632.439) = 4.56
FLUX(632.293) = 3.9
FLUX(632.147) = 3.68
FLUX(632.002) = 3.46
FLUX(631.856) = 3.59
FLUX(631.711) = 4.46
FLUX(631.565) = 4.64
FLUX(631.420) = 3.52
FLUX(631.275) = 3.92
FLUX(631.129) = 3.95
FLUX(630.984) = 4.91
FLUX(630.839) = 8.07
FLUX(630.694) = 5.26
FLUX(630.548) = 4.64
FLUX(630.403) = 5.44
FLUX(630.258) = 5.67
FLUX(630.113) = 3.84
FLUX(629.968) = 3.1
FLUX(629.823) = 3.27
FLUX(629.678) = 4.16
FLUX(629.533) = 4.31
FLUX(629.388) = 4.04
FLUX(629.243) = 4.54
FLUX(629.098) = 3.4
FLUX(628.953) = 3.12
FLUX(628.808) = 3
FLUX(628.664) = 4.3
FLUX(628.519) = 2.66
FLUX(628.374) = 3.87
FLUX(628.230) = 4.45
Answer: 4.04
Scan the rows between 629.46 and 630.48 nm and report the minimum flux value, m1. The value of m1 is 3.1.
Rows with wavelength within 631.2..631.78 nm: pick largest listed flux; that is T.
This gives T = 4.64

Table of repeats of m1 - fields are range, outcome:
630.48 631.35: 3.92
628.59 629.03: 3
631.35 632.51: 3.46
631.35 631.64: 3.52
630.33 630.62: 4.64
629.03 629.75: 3.4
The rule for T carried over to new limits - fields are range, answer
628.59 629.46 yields 4.54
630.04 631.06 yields 8.07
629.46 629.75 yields 4.31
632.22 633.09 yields 5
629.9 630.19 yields 3.84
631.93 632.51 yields 4.56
